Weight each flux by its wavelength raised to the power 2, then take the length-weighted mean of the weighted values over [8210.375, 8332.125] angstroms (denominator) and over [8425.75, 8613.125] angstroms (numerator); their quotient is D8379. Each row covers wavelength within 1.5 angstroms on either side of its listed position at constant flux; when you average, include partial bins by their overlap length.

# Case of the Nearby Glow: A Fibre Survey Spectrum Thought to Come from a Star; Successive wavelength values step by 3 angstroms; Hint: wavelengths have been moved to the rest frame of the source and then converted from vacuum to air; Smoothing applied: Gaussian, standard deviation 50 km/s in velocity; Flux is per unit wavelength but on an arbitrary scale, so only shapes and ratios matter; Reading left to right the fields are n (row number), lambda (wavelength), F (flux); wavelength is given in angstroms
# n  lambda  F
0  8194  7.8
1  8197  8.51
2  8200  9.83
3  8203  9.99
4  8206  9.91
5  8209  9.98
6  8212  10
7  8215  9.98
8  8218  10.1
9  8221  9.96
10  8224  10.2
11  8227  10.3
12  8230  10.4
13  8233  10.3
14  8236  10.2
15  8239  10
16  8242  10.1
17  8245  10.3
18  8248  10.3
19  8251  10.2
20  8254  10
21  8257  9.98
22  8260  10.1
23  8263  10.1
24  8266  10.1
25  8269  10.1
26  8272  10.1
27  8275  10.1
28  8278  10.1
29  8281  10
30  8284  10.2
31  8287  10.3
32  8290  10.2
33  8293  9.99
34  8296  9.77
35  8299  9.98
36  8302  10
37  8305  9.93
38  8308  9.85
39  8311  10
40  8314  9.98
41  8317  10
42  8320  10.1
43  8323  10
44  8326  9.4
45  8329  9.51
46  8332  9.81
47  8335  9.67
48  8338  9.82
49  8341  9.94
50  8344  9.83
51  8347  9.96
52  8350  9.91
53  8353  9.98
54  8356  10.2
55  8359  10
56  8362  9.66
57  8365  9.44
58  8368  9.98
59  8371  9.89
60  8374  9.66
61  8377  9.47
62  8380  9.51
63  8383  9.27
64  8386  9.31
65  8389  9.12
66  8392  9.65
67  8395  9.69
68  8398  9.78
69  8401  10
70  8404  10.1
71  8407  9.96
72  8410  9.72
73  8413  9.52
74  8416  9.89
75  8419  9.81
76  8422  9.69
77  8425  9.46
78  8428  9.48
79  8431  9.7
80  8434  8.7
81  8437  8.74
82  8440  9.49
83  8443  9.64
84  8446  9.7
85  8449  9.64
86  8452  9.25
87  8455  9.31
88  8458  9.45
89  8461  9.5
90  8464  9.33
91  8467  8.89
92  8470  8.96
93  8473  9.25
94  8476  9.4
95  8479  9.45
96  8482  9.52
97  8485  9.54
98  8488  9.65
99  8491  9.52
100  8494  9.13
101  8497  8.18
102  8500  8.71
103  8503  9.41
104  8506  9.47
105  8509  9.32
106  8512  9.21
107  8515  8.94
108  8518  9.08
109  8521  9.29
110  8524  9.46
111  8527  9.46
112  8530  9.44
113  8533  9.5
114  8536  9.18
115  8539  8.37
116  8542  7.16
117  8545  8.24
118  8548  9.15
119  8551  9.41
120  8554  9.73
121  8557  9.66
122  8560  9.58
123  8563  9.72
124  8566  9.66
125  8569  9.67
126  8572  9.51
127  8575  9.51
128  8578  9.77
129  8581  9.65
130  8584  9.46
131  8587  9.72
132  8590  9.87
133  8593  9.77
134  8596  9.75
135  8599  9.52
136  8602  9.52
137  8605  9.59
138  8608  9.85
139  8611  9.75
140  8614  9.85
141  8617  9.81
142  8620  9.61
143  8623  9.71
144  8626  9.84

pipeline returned 0.99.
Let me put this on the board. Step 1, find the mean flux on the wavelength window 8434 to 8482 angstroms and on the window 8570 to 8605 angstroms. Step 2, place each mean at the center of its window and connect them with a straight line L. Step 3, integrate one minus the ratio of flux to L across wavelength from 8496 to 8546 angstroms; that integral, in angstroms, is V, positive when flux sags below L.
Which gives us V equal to 2.6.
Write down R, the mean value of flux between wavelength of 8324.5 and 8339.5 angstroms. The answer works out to 9.64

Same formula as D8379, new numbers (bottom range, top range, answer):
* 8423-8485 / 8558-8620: 1.07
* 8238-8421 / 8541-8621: 1.02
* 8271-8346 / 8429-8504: 0.97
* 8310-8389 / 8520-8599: 1.01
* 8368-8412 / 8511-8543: 0.97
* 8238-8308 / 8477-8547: 0.96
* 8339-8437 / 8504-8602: 1.00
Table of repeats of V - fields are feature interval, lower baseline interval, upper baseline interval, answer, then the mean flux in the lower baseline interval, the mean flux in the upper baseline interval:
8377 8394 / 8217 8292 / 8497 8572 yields 0.5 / 10.1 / 9.19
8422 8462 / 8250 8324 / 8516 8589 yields 0.9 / 10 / 9.31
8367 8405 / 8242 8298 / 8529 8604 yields 0.7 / 10.1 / 9.38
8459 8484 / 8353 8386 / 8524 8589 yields 0.5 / 9.7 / 9.32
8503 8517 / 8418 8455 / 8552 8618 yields 0.4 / 9.43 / 9.68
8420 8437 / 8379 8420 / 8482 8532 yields 0.3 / 9.67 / 9.25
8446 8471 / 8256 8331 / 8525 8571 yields 0.4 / 9.99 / 9.2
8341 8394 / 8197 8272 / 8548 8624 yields 1.1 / 10.1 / 9.66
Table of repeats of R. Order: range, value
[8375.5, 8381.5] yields 9.49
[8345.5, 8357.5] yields 10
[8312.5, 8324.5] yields 10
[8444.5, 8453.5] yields 9.53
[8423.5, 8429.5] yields 9.47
